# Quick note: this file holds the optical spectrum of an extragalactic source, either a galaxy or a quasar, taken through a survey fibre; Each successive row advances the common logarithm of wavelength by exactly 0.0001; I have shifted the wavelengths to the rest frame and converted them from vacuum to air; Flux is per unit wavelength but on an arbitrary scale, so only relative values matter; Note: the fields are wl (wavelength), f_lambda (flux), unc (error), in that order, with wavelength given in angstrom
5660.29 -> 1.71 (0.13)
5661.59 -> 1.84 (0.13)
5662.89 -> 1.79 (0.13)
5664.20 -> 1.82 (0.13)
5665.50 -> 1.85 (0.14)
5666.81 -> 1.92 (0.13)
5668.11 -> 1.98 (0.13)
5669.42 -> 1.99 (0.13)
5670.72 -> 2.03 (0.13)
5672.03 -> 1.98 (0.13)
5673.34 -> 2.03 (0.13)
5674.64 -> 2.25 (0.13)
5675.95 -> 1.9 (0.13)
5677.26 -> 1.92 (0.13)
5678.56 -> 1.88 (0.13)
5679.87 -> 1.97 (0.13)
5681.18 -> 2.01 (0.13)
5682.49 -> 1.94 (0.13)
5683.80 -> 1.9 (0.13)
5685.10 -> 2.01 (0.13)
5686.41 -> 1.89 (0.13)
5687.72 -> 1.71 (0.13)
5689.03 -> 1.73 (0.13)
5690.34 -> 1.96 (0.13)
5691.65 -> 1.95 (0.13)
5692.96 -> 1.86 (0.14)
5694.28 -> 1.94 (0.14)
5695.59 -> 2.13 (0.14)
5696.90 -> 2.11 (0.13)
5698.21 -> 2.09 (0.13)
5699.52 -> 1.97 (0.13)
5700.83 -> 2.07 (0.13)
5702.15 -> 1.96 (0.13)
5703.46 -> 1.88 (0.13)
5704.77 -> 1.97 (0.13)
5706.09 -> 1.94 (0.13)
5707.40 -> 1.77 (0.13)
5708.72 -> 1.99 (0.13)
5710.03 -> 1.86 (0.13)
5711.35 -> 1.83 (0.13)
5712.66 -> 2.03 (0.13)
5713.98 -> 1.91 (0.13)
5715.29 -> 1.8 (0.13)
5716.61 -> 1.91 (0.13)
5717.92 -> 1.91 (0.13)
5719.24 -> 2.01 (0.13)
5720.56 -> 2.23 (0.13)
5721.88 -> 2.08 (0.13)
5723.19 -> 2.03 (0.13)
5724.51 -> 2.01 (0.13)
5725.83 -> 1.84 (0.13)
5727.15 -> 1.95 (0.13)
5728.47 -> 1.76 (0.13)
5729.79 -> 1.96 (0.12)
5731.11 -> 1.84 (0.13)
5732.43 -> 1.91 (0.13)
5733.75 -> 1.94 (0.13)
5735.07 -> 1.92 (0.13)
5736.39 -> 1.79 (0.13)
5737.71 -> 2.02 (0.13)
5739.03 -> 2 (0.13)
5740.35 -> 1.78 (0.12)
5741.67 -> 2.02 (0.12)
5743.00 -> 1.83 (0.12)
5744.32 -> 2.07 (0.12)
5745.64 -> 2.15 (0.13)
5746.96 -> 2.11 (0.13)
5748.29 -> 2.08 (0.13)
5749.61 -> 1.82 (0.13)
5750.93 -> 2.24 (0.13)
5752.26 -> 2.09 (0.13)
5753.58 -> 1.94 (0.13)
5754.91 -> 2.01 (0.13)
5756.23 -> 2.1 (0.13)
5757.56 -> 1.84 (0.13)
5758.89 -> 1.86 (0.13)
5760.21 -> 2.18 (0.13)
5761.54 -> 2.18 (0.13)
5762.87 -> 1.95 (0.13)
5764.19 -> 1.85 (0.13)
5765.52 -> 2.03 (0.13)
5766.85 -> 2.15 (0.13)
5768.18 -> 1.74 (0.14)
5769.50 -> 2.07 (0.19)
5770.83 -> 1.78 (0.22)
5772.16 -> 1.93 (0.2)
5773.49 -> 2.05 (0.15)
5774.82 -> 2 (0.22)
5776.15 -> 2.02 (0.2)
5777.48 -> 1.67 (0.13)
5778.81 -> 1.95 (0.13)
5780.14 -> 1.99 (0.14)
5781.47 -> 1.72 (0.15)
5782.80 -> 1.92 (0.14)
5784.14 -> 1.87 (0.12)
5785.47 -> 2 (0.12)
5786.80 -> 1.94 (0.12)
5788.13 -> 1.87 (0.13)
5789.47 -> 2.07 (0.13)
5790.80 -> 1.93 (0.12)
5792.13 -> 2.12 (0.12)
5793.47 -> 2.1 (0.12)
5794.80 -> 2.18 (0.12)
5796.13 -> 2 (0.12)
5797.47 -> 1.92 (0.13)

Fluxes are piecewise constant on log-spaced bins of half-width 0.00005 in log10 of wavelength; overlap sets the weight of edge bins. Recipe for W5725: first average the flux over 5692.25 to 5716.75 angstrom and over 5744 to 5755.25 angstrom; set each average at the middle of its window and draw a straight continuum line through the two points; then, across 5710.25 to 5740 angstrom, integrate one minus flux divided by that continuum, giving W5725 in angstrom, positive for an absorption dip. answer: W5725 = 0.9 angstrom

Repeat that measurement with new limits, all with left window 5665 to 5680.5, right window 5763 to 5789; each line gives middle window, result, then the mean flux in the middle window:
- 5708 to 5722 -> 0.0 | 1.95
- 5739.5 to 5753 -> -0.5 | 2.02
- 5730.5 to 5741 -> 0.2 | 1.9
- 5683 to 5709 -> 0.3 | 1.94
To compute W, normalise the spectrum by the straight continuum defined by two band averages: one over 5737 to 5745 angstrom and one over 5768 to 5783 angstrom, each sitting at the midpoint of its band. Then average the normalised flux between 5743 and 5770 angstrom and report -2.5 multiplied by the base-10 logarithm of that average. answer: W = -0.05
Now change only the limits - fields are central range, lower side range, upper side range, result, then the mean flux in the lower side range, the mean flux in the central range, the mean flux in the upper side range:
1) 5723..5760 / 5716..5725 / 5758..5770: 0.027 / 2.03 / 1.96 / 2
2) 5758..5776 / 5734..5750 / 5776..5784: -0.044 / 1.97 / 1.98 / 1.87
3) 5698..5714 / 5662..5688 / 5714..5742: -0.001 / 1.94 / 1.94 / 1.94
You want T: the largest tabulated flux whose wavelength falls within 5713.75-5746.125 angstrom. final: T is 2.23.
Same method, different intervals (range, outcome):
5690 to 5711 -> 2.13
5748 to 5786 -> 2.24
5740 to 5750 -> 2.15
